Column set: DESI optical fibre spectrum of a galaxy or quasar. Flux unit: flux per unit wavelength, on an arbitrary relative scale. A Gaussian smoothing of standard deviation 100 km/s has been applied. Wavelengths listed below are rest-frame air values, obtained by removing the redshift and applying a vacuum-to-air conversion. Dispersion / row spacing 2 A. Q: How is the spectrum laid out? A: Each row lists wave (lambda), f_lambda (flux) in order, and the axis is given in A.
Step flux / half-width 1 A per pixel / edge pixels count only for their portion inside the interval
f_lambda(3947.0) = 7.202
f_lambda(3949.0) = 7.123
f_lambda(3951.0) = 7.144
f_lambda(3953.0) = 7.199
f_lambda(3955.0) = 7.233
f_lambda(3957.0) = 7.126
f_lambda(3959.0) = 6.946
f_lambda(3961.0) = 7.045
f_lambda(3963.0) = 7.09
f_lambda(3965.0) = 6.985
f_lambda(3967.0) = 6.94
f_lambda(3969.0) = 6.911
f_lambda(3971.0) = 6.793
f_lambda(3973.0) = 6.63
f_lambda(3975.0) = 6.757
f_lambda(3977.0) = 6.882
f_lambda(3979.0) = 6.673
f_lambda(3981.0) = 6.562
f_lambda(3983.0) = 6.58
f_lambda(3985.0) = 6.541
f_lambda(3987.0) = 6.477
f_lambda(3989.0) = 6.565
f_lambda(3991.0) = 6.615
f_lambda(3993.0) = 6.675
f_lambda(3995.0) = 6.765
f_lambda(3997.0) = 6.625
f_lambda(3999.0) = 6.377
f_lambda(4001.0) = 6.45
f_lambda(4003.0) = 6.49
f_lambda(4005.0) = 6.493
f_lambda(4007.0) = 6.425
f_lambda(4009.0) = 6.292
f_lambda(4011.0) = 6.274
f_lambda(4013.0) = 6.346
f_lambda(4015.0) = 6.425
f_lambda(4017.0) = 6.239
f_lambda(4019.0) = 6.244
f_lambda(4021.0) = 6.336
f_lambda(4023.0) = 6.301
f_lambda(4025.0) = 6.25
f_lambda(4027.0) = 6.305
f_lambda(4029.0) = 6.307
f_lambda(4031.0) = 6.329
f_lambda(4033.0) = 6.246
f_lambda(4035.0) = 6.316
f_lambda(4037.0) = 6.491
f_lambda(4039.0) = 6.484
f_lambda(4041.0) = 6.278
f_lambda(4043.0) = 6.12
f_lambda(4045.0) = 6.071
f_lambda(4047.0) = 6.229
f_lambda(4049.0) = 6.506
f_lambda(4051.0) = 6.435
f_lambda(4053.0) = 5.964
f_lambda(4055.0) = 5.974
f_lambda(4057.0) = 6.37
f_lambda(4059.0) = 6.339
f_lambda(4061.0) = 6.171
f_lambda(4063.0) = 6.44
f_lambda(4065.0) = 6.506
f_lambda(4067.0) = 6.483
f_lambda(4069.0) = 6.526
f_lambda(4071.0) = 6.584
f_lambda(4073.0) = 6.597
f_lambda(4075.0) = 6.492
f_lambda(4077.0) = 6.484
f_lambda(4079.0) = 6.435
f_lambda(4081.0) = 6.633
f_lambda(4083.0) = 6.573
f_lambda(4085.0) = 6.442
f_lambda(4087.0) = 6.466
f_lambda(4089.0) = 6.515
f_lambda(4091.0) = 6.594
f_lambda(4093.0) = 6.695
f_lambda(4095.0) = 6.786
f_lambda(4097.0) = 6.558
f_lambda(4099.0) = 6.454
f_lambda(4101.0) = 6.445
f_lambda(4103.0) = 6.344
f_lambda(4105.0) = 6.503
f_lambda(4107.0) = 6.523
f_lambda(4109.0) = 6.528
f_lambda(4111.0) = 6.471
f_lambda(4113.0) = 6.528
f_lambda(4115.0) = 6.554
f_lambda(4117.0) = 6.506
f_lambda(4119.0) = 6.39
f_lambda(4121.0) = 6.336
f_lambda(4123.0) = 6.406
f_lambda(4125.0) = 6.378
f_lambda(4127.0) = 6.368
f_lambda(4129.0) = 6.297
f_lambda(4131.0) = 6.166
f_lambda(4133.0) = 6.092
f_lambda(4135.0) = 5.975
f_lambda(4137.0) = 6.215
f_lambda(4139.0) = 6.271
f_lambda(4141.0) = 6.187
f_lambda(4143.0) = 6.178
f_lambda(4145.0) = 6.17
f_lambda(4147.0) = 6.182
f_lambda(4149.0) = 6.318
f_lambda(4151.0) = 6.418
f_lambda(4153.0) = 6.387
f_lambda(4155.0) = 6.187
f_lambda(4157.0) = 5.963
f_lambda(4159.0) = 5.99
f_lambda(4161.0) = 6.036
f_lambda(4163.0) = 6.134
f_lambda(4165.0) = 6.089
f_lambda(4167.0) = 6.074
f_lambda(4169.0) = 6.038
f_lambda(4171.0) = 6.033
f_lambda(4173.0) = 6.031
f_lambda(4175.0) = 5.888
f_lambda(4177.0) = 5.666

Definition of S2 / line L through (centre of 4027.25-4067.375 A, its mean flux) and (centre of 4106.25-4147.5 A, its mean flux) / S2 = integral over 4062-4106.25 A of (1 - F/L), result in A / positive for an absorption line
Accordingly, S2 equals -1.5 A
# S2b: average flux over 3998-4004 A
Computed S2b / 6.44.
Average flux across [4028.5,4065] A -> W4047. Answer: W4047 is 6.29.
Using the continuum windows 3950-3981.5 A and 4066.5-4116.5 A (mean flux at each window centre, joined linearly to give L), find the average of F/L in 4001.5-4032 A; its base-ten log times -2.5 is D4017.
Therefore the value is 0.07 mag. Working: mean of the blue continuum 6.94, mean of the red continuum 6.53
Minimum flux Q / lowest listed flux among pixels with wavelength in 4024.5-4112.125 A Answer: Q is 5.964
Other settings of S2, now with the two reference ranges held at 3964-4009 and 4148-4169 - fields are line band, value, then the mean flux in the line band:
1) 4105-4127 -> -0.65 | 6.46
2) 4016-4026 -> 0.41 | 6.27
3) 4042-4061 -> 0.69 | 6.22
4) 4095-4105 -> -0.27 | 6.49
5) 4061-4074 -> -0.17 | 6.5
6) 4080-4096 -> -0.59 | 6.59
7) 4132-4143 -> 0.11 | 6.15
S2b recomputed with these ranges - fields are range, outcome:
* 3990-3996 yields 6.68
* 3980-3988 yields 6.54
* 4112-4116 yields 6.54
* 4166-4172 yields 6.05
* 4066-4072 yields 6.53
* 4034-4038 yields 6.4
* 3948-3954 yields 7.16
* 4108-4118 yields 6.52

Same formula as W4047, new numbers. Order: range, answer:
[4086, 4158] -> 6.37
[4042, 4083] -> 6.37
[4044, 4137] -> 6.41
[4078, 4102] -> 6.55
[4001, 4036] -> 6.33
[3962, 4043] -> 6.51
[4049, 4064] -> 6.26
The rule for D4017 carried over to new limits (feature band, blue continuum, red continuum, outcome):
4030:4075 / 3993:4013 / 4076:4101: 0.03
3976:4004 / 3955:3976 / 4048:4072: 0.03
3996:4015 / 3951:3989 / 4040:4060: 0.03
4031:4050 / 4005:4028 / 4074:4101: 0.02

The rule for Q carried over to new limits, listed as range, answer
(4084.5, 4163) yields 5.963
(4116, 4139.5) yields 5.975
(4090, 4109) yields 6.344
